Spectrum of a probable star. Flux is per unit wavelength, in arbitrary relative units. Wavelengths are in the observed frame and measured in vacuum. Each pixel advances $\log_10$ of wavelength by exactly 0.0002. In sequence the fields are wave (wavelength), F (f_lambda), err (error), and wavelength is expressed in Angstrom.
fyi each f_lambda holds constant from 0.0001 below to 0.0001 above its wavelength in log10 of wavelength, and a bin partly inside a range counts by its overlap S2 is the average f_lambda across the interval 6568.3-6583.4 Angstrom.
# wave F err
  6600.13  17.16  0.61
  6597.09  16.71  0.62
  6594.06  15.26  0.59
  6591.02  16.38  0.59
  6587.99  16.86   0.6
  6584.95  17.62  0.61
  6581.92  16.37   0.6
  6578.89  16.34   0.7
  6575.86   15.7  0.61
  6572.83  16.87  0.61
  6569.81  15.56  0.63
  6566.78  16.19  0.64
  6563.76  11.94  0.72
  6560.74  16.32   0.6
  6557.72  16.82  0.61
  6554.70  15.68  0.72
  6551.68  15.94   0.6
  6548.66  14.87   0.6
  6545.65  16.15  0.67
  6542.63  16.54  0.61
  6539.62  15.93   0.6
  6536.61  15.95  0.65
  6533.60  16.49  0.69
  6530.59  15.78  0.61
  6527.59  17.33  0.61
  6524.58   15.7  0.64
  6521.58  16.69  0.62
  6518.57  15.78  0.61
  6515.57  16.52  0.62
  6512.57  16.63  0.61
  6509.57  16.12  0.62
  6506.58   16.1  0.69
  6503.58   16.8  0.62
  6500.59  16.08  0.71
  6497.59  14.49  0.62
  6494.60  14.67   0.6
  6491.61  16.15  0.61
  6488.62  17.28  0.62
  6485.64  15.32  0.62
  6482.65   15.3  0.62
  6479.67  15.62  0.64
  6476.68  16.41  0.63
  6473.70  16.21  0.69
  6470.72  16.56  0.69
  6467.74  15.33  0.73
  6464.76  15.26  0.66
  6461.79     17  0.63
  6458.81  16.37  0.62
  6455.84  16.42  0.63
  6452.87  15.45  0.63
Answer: 16.2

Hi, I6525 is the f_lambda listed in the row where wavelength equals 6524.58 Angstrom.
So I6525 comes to 15.7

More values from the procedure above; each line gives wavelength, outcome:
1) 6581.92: 16.37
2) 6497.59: 14.49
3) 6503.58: 16.8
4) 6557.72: 16.82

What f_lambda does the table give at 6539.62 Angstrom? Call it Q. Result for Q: 15.93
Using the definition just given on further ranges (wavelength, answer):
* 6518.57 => 15.78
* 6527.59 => 17.33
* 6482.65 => 15.3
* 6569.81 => 15.56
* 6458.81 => 16.37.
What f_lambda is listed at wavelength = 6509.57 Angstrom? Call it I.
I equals 16.12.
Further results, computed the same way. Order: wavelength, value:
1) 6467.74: 15.33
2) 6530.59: 15.78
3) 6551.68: 15.94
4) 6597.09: 16.71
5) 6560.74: 16.32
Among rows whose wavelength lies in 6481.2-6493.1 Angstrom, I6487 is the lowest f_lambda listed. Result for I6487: 15.3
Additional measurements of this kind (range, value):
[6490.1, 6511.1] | 14.49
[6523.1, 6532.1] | 15.7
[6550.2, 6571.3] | 11.94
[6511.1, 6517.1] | 16.52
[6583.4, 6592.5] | 16.38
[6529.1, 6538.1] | 15.78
